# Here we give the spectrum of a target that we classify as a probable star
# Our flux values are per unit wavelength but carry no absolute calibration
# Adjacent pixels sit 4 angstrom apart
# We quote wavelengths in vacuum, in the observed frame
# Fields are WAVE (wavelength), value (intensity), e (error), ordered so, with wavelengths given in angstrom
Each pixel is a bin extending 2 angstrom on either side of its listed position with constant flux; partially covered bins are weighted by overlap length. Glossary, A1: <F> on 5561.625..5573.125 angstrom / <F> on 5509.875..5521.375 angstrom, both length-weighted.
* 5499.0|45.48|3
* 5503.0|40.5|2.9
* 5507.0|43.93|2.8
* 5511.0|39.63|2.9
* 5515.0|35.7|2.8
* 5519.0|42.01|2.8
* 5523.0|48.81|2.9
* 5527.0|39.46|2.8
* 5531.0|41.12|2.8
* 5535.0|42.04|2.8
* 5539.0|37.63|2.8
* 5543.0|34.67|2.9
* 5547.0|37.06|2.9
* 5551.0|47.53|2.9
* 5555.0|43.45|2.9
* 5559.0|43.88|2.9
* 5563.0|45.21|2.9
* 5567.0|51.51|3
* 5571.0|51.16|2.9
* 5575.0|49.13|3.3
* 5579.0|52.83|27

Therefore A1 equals 1.3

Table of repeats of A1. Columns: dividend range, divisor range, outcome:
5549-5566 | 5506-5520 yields 1.14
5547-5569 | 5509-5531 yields 1.11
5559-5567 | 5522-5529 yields 1.07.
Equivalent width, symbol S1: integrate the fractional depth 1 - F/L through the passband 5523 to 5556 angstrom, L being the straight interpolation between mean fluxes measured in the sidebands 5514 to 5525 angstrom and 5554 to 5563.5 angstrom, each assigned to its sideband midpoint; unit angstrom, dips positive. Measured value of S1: 2.0 angstrom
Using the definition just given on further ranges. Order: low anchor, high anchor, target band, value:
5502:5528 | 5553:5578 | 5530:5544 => 1.6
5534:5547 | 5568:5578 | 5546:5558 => -0.3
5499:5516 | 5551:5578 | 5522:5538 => 0.5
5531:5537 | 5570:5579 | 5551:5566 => 0.6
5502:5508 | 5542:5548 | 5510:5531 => -0.8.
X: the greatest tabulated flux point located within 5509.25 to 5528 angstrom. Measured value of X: 48.81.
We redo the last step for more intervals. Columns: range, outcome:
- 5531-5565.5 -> 47.53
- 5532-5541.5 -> 42.04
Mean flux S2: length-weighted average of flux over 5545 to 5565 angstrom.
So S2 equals 43.4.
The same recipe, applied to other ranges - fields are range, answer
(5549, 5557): 45.5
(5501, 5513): 41.4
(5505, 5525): 42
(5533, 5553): 39.8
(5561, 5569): 48.4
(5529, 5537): 41.6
